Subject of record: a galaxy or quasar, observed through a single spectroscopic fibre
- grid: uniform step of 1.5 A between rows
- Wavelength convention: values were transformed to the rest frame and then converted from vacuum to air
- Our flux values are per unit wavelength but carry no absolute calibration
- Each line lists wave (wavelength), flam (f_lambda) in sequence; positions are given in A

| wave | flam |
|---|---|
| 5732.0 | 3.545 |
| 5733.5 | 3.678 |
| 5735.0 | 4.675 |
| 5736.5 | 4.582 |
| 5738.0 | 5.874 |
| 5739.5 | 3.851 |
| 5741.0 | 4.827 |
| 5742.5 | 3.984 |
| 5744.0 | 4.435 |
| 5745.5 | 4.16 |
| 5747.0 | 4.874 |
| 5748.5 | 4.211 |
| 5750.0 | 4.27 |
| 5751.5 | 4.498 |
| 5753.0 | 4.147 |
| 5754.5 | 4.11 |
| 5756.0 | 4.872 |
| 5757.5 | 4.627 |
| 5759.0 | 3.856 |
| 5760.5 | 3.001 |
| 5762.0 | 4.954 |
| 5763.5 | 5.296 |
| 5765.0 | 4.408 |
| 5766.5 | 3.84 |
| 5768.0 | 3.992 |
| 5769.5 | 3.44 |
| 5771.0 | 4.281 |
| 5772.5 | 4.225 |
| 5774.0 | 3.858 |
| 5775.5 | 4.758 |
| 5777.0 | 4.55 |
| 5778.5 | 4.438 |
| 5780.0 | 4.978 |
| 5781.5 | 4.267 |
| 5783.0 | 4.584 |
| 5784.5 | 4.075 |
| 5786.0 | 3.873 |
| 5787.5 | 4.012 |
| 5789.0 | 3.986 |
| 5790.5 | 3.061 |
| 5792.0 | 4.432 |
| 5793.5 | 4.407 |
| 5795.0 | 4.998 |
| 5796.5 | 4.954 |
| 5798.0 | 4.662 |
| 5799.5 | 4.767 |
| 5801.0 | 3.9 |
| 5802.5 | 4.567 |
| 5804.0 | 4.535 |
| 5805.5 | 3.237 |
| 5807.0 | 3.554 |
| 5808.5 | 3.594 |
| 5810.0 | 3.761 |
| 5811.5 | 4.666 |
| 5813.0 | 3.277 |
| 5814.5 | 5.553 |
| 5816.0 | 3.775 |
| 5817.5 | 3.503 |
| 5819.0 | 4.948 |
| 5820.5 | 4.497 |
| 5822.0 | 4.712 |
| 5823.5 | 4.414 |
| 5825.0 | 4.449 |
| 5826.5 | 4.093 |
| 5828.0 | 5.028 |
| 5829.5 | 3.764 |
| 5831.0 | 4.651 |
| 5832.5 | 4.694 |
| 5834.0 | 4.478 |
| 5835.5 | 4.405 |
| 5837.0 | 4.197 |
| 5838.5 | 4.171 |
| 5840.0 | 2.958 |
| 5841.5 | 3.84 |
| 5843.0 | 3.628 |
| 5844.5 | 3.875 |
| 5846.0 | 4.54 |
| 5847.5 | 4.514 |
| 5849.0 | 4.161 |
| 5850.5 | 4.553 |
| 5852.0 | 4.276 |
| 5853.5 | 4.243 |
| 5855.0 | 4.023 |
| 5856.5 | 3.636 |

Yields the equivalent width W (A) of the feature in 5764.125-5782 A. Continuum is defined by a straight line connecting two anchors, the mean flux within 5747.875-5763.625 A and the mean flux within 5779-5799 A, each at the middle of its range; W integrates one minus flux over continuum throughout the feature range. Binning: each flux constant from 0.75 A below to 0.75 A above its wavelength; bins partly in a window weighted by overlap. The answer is 0.3 A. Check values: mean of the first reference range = 4.31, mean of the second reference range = 4.34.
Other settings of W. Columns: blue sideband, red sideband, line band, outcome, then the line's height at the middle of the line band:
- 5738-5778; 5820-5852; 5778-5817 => 0.62 A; 4.29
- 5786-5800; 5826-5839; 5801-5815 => 0.99 A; 4.36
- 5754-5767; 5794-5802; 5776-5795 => 1.18 A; 4.54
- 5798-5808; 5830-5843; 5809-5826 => -0.74 A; 4.13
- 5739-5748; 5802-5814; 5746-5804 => -2.45 A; 4.15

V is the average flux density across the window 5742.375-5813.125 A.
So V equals 4.24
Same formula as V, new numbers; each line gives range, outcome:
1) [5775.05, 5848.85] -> 4.25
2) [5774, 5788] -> 4.37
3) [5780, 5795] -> 4.17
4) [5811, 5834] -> 4.4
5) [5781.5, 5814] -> 4.15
